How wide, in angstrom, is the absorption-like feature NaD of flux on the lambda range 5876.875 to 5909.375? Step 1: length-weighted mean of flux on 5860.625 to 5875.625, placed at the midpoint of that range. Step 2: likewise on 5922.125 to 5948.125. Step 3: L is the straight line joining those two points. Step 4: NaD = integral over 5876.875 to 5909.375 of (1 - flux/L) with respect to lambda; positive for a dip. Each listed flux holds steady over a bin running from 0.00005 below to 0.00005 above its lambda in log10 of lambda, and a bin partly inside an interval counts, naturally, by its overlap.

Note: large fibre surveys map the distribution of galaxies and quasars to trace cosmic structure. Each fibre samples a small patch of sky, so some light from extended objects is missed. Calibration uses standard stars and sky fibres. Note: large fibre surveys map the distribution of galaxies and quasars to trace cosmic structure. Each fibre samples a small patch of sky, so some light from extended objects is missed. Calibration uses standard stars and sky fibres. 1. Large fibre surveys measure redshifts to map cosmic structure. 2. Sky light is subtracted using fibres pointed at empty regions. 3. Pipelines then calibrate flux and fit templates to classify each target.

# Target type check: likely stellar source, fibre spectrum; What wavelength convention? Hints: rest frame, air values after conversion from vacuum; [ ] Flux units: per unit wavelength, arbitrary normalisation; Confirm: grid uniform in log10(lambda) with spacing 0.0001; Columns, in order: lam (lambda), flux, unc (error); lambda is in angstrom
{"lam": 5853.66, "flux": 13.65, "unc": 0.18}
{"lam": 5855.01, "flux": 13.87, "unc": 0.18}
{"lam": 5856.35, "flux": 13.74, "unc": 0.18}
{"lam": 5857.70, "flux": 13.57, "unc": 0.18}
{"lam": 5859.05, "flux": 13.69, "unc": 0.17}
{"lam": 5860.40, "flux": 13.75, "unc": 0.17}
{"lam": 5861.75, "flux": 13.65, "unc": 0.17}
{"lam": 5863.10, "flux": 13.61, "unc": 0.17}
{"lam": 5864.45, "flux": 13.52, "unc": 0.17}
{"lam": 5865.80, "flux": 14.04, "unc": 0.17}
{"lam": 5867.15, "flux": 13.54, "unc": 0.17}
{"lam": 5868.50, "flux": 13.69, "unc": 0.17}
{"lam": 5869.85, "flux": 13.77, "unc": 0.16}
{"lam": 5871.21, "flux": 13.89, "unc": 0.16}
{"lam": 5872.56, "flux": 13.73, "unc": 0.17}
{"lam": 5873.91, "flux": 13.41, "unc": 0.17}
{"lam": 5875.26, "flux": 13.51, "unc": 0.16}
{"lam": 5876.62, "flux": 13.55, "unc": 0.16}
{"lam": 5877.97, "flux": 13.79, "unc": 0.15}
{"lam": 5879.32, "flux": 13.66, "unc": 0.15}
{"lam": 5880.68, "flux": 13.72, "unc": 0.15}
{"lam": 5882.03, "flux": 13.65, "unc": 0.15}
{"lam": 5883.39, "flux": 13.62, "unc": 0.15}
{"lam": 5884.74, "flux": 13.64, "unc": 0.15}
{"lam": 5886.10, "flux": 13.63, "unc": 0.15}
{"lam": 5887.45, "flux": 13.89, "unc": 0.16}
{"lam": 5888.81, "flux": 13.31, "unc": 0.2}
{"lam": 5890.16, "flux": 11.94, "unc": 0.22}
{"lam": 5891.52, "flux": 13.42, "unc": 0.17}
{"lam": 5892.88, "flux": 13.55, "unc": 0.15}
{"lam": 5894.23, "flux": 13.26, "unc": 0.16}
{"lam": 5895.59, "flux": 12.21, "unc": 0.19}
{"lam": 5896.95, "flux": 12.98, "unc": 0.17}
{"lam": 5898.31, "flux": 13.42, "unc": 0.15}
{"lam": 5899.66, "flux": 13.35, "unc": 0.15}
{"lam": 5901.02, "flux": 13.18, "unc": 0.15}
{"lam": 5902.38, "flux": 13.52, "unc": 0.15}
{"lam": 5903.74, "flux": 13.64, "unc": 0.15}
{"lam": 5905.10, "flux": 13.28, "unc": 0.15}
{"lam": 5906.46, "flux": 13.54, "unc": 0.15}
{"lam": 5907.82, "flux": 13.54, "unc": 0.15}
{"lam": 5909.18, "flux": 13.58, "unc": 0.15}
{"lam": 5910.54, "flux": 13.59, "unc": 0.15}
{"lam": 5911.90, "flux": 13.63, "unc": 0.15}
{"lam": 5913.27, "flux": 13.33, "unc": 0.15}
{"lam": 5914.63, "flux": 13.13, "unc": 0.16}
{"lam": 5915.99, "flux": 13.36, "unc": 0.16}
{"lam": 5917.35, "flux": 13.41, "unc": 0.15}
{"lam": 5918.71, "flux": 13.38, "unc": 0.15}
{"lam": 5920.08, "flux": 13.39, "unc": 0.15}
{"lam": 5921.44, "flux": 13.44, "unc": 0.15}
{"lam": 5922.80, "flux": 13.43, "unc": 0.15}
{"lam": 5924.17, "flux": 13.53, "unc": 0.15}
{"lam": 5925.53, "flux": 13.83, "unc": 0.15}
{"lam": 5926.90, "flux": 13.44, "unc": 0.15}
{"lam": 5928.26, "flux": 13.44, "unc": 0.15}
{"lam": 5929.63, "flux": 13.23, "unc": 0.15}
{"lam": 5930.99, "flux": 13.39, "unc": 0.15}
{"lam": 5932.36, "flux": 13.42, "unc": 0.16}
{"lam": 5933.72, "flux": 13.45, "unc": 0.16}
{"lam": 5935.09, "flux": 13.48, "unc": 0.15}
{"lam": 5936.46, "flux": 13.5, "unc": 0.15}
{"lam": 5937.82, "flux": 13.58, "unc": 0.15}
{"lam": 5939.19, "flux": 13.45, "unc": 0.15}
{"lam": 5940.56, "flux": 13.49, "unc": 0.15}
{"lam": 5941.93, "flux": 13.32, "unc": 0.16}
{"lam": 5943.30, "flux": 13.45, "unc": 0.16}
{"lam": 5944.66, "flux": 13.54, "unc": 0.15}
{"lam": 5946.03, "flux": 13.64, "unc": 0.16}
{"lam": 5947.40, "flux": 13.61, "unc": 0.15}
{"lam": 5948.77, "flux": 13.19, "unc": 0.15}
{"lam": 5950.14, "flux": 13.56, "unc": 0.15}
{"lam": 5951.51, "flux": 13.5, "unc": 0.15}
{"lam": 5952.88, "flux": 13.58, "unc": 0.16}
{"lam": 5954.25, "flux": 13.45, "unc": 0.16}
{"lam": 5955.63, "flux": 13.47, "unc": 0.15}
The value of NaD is 0.5 angstrom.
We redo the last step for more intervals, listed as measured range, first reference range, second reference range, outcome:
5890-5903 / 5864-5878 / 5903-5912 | 0.43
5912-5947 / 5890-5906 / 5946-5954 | -0.18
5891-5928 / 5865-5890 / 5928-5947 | 0.43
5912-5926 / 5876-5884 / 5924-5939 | 0.10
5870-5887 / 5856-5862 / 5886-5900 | -0.35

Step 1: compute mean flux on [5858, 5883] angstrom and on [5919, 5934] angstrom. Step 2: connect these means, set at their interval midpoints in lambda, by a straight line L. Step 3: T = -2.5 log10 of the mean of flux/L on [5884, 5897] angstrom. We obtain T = 0.03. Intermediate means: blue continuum 13.7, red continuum 13.5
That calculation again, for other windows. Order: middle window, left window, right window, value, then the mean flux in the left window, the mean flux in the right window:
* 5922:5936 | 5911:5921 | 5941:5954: 0.00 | 13.4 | 13.5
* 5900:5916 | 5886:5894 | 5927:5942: -0.01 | 13.3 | 13.4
